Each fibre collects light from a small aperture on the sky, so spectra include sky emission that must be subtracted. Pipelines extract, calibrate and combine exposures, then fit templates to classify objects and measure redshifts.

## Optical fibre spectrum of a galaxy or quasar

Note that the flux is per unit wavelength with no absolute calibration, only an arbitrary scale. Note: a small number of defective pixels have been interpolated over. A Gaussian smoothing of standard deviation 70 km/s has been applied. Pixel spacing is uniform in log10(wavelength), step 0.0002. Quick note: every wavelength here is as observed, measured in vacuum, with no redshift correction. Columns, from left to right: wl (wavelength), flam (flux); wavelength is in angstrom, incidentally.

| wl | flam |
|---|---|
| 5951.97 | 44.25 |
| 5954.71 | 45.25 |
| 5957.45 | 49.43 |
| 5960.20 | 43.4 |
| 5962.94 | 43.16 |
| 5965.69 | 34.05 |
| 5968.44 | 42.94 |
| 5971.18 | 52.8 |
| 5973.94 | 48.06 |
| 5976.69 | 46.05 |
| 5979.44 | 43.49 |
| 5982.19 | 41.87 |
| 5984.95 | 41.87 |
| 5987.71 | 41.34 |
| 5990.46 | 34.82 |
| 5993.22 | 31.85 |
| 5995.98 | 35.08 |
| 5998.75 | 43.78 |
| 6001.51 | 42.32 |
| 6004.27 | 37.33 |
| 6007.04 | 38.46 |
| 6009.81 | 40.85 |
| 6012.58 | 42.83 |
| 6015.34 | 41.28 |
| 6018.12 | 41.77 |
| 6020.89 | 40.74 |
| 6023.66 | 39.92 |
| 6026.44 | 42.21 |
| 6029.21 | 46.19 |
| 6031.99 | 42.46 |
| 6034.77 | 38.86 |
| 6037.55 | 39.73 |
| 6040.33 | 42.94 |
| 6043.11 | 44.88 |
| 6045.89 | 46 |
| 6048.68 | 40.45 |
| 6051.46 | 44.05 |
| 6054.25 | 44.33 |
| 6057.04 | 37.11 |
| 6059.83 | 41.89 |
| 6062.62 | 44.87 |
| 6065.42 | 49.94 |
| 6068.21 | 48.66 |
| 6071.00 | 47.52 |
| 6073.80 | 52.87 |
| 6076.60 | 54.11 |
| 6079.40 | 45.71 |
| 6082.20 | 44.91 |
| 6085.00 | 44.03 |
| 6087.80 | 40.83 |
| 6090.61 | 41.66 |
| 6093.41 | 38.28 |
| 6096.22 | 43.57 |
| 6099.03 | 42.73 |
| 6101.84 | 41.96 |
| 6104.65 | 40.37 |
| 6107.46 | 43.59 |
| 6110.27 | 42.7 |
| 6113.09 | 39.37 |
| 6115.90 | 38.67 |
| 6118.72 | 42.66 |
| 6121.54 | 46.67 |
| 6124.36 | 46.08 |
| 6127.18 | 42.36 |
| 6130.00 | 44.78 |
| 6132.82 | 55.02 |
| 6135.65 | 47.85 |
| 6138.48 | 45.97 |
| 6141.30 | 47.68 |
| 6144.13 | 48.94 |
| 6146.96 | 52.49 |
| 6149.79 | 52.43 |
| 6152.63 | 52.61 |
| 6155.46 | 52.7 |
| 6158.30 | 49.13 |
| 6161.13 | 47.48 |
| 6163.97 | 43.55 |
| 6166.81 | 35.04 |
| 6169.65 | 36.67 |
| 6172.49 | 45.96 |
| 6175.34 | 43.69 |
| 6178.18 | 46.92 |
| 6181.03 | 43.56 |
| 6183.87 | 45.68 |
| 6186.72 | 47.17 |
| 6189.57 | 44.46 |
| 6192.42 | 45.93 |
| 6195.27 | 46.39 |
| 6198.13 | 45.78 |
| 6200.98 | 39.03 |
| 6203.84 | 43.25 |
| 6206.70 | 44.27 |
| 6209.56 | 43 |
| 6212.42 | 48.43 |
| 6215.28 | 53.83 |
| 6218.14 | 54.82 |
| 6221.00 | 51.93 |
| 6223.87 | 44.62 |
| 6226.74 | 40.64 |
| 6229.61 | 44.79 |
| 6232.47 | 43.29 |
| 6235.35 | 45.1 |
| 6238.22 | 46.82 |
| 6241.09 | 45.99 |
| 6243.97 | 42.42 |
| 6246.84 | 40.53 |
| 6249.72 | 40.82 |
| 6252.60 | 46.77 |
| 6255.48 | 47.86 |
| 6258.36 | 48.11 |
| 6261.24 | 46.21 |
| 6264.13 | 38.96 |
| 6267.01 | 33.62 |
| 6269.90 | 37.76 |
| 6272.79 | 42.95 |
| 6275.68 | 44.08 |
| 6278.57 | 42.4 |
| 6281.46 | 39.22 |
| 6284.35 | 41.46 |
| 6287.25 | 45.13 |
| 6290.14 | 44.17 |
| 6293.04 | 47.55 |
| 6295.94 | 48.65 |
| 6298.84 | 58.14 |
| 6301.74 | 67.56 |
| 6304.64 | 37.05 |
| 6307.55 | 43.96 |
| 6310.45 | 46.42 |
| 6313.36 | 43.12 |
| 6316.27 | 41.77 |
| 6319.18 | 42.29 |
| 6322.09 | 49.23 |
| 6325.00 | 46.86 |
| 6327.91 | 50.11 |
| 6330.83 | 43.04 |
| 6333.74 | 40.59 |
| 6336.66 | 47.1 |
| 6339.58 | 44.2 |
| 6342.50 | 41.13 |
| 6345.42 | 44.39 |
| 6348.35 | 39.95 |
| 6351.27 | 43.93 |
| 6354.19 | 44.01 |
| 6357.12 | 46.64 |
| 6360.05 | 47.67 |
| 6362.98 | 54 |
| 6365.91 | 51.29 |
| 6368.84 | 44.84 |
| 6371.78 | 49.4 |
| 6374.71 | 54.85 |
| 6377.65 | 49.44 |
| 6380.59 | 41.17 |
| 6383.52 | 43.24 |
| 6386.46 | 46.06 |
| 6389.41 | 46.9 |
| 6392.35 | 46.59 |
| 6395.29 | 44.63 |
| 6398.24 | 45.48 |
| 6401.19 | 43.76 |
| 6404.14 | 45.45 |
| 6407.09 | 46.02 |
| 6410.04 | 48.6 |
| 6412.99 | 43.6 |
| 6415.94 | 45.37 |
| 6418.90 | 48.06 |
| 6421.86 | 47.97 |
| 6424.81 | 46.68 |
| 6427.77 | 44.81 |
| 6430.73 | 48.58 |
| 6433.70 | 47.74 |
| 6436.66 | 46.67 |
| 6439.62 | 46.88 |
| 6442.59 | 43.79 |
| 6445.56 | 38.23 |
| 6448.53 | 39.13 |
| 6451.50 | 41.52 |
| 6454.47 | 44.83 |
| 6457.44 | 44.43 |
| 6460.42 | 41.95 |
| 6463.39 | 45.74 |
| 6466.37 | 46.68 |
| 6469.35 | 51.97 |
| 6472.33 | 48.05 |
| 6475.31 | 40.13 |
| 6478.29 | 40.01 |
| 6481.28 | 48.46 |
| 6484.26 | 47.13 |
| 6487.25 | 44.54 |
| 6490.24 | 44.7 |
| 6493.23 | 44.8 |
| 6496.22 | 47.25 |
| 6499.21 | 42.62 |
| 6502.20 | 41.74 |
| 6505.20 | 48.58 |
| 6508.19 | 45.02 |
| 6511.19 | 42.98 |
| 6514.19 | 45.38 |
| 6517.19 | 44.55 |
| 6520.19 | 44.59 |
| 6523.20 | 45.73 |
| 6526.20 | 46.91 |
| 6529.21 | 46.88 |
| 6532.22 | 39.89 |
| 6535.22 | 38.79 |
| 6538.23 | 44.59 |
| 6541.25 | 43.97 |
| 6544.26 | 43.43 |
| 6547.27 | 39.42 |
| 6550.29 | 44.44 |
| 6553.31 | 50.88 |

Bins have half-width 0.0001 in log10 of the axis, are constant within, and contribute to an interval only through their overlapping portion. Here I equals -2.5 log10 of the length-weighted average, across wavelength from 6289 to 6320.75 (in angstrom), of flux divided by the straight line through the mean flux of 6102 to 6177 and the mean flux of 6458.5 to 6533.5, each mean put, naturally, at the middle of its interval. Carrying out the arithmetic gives -0.05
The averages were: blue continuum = 45.5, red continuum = 45.1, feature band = 47.4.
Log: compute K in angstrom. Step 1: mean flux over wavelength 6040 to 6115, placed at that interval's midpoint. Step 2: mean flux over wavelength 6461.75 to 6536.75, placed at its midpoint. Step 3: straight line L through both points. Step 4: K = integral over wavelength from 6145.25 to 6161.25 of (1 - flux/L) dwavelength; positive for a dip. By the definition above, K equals -2.6 angstrom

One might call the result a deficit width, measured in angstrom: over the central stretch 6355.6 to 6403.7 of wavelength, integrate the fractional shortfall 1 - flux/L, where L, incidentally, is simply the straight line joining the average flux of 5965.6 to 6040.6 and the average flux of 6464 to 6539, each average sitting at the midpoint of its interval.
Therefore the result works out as -3.5 angstrom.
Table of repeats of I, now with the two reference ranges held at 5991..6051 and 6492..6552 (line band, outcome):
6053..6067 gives -0.06 mag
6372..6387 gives -0.10 mag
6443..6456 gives 0.06 mag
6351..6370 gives -0.11 mag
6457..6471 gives -0.06 mag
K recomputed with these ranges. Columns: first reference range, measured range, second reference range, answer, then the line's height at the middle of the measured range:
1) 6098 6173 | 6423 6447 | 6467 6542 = -0.3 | 44.9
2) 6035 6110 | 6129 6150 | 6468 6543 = -2.5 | 44.1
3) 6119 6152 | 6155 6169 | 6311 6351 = 0.9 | 47.6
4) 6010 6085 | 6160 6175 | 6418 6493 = 0.9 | 44.4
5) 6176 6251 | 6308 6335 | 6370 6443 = 0.7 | 46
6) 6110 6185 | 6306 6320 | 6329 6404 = 0.7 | 45.8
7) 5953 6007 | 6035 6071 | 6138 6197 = 0.0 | 43.7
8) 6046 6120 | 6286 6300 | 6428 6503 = -1.4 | 44.3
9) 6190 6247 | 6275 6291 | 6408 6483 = 1.0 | 45.5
